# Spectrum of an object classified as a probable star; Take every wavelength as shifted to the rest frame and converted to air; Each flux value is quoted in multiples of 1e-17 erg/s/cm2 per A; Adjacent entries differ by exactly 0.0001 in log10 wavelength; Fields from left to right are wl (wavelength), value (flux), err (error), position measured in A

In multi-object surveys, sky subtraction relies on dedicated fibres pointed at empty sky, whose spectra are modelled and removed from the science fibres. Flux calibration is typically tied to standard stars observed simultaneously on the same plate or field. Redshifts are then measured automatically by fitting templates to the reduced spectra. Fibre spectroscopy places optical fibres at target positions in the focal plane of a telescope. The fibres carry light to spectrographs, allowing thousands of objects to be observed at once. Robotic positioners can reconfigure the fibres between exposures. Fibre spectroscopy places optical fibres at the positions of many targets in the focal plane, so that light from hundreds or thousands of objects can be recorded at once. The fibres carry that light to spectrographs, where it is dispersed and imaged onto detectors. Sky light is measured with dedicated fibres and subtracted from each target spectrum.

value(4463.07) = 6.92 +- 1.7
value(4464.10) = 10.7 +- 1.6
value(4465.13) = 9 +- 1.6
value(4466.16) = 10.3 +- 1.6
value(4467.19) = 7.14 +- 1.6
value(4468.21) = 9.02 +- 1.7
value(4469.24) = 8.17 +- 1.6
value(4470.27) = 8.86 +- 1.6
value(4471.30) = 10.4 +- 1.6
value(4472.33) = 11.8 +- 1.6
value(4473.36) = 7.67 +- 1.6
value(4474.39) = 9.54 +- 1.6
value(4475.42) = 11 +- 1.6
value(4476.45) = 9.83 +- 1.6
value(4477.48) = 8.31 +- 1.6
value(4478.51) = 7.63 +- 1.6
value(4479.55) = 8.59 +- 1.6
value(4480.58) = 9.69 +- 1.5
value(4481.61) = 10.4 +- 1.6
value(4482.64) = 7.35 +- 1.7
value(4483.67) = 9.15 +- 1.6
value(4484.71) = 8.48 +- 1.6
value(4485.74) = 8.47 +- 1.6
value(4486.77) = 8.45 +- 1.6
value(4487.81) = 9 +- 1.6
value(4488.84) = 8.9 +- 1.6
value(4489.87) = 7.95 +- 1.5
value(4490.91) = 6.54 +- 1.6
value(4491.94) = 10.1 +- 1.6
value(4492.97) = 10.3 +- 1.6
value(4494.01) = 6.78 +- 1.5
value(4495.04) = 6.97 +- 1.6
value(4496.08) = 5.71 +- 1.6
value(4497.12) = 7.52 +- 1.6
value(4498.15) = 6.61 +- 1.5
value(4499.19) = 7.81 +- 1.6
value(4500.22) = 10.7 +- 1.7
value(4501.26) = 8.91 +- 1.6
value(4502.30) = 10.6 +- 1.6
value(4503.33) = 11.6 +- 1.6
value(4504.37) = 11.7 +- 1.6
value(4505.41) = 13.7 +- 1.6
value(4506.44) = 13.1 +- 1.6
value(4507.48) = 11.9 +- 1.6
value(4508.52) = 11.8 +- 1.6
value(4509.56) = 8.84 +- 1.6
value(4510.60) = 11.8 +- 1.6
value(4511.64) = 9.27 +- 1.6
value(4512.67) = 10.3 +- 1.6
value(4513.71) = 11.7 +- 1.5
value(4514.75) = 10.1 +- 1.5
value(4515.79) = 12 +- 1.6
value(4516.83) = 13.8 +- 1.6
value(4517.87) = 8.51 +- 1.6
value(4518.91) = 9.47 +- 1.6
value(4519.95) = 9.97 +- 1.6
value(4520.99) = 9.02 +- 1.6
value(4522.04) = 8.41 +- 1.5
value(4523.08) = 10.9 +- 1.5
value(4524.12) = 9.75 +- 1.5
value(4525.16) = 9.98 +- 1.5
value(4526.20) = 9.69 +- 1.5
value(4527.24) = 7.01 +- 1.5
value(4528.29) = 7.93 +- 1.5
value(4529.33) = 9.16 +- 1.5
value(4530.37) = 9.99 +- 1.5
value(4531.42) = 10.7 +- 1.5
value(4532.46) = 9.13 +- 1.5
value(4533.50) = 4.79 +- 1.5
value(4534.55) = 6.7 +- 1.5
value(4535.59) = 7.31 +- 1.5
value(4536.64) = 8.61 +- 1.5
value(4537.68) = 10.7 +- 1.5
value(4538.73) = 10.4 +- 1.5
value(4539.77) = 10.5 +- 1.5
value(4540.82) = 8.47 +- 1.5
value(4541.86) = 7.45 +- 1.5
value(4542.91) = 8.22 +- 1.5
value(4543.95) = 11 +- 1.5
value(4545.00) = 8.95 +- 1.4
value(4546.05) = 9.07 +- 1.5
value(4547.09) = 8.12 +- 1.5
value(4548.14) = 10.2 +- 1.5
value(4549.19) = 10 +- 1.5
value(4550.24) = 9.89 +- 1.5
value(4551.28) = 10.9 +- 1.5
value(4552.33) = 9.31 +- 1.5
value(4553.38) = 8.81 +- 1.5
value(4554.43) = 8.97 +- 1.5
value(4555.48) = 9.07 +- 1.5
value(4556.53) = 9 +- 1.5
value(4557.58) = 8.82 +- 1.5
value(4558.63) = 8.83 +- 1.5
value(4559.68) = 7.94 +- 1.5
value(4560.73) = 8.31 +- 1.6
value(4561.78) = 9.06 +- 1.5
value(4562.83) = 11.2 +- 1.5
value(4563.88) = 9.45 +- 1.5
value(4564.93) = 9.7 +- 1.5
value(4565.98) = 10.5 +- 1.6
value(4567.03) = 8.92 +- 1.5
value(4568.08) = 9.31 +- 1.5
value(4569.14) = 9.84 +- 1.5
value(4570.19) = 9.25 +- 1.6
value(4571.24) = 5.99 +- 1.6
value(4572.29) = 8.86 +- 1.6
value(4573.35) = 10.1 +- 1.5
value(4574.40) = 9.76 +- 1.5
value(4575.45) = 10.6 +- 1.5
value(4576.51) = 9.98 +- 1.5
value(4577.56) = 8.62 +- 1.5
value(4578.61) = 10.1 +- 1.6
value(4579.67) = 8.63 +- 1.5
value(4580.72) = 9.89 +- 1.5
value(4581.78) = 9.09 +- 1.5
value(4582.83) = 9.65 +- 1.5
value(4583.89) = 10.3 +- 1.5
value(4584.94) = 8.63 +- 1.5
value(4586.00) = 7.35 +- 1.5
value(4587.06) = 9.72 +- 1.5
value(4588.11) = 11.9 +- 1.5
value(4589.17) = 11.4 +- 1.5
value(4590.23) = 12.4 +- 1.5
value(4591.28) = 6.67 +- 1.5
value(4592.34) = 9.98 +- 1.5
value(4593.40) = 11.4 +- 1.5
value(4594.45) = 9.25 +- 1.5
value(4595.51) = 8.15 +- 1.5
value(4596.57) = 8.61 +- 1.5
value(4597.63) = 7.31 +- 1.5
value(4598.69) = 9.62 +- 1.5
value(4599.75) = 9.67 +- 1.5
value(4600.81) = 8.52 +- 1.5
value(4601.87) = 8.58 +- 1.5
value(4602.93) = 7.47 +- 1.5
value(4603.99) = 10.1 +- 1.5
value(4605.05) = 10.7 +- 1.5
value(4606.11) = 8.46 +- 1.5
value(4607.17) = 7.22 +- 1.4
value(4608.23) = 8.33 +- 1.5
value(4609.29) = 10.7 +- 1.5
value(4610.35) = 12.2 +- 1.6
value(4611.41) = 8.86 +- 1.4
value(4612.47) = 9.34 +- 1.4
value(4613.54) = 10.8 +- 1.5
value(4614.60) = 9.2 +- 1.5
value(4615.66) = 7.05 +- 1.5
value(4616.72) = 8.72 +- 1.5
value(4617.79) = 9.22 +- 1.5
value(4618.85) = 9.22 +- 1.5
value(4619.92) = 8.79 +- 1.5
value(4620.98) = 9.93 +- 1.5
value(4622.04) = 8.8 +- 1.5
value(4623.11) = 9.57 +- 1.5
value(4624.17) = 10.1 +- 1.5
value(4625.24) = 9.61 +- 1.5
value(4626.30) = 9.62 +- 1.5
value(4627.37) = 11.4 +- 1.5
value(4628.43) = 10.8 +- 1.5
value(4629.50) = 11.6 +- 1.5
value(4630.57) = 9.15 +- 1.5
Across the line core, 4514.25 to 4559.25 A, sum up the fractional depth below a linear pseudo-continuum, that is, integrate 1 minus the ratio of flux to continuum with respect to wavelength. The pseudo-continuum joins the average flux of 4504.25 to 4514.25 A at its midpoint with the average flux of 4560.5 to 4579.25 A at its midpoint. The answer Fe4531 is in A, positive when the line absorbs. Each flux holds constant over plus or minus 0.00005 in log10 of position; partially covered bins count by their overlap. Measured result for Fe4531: 5.2 A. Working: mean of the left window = 11.4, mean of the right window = 9.43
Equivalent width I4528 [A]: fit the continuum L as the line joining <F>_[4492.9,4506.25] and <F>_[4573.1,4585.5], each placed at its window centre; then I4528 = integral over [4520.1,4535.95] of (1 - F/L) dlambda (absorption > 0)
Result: 1.02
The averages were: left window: 9.21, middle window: 8.74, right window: 9.6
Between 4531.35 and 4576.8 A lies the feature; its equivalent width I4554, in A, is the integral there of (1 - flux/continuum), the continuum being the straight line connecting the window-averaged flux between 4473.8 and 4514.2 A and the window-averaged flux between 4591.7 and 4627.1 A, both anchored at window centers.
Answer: 0.9 A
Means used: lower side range 9.41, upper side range 9.25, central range 9.13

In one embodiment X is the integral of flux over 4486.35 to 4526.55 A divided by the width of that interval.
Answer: 9.75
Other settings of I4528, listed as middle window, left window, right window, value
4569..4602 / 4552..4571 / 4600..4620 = -0.7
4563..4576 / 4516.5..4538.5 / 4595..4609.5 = -0.7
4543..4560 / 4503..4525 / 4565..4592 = 1.3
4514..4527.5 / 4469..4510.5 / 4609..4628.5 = -0.9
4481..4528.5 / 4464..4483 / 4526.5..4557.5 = -2.3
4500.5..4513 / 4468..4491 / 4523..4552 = -2.9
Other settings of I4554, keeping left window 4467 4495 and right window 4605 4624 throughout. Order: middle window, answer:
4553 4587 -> -0.3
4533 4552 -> 0.2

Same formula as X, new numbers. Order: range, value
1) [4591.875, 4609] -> 8.98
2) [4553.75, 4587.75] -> 9.24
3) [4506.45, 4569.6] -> 9.52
